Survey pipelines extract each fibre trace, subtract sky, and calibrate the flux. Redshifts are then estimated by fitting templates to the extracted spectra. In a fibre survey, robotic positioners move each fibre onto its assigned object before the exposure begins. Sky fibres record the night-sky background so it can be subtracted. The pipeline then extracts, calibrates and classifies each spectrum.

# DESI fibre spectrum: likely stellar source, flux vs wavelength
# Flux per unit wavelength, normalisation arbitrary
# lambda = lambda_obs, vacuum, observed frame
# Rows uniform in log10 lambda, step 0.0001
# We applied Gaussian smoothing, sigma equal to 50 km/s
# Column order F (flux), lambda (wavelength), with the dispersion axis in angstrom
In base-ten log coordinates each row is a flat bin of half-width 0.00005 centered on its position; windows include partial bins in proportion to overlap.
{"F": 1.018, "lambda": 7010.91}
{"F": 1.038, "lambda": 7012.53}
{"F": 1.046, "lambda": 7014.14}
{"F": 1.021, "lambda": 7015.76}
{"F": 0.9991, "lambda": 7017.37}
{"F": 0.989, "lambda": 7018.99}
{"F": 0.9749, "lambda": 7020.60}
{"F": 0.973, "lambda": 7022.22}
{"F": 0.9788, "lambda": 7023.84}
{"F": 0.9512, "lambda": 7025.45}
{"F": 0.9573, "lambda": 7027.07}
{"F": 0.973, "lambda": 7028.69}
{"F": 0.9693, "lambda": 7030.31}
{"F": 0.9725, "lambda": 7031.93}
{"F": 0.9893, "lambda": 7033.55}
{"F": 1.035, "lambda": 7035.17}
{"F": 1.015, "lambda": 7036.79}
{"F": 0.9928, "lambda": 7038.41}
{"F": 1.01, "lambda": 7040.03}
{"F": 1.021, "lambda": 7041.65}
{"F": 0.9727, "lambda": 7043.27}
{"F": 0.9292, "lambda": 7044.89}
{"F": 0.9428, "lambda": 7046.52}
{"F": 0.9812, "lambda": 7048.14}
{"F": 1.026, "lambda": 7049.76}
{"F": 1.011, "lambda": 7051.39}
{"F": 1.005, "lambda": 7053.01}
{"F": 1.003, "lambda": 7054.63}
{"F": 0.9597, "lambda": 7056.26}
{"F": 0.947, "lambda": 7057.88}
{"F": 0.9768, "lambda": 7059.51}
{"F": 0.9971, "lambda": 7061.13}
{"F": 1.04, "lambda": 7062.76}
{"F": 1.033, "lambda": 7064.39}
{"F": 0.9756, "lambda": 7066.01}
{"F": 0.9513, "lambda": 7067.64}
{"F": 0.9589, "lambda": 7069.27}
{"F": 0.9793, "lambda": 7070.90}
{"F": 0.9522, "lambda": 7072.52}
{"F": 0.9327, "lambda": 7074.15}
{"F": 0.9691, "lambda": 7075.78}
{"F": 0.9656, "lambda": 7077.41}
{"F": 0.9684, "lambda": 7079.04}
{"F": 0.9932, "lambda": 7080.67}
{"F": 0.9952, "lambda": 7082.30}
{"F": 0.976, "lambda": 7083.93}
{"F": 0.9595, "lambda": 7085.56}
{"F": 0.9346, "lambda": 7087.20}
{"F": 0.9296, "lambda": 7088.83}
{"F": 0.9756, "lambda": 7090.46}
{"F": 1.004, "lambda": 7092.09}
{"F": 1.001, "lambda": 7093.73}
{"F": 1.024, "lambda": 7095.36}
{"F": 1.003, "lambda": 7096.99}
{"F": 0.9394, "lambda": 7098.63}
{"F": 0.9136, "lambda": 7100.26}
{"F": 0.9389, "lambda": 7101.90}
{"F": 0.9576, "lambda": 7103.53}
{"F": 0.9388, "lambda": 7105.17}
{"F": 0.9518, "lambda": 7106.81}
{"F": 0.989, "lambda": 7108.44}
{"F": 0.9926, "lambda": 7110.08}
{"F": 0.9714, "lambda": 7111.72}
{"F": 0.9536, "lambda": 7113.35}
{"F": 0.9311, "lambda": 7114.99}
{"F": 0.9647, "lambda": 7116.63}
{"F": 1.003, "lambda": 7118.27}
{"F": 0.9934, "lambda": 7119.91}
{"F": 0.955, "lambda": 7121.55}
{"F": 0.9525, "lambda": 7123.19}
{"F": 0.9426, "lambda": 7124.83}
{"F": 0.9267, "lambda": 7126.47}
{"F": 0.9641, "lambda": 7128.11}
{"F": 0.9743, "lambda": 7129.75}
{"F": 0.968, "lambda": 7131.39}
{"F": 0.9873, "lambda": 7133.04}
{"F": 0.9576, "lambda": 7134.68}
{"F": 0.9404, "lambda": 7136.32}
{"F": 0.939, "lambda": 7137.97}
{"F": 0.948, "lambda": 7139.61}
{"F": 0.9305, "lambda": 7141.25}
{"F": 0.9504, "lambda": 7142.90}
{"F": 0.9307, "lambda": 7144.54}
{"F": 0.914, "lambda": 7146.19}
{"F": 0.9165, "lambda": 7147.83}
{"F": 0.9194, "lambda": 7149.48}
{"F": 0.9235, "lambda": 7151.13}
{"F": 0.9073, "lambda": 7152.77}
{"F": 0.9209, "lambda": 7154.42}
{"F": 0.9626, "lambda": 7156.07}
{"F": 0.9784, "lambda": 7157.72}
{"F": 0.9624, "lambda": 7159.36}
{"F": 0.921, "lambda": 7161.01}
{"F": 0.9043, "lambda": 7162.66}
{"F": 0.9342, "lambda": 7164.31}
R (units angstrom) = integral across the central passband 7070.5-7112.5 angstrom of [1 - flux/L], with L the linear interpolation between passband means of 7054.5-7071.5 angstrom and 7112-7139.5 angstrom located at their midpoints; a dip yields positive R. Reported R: 0.2 angstrom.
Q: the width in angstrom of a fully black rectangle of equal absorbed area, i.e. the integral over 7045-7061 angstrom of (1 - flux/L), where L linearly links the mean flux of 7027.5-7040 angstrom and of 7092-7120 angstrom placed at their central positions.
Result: 0.1 angstrom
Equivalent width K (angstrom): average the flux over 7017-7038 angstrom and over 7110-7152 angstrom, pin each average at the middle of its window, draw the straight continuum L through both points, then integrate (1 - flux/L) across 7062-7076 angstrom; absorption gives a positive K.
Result -0.1 angstrom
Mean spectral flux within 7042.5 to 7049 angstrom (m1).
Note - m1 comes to 0.957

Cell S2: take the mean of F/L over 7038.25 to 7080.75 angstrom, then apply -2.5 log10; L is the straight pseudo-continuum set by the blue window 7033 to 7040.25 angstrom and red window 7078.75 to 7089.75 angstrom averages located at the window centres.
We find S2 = 0.01 mag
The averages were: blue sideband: 1.01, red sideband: 0.965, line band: 0.981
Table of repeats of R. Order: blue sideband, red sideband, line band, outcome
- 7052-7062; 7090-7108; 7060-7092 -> 0.08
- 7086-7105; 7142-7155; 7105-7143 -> -0.73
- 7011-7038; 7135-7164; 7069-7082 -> 0.04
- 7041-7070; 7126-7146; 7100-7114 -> 0.07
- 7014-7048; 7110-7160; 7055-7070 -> -0.13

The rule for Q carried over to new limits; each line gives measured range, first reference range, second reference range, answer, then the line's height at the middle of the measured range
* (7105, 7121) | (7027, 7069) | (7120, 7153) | -0.2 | 0.956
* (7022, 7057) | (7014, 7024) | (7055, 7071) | 0.1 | 0.989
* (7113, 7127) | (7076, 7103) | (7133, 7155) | -0.1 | 0.949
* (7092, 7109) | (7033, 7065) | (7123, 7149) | 0.0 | 0.966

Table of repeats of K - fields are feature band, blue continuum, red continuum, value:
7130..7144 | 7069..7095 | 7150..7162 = -0.1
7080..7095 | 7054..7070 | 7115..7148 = 0.0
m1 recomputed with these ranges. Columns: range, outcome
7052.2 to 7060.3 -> 0.978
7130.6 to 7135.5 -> 0.97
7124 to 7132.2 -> 0.956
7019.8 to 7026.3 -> 0.969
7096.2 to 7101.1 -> 0.951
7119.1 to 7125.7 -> 0.961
